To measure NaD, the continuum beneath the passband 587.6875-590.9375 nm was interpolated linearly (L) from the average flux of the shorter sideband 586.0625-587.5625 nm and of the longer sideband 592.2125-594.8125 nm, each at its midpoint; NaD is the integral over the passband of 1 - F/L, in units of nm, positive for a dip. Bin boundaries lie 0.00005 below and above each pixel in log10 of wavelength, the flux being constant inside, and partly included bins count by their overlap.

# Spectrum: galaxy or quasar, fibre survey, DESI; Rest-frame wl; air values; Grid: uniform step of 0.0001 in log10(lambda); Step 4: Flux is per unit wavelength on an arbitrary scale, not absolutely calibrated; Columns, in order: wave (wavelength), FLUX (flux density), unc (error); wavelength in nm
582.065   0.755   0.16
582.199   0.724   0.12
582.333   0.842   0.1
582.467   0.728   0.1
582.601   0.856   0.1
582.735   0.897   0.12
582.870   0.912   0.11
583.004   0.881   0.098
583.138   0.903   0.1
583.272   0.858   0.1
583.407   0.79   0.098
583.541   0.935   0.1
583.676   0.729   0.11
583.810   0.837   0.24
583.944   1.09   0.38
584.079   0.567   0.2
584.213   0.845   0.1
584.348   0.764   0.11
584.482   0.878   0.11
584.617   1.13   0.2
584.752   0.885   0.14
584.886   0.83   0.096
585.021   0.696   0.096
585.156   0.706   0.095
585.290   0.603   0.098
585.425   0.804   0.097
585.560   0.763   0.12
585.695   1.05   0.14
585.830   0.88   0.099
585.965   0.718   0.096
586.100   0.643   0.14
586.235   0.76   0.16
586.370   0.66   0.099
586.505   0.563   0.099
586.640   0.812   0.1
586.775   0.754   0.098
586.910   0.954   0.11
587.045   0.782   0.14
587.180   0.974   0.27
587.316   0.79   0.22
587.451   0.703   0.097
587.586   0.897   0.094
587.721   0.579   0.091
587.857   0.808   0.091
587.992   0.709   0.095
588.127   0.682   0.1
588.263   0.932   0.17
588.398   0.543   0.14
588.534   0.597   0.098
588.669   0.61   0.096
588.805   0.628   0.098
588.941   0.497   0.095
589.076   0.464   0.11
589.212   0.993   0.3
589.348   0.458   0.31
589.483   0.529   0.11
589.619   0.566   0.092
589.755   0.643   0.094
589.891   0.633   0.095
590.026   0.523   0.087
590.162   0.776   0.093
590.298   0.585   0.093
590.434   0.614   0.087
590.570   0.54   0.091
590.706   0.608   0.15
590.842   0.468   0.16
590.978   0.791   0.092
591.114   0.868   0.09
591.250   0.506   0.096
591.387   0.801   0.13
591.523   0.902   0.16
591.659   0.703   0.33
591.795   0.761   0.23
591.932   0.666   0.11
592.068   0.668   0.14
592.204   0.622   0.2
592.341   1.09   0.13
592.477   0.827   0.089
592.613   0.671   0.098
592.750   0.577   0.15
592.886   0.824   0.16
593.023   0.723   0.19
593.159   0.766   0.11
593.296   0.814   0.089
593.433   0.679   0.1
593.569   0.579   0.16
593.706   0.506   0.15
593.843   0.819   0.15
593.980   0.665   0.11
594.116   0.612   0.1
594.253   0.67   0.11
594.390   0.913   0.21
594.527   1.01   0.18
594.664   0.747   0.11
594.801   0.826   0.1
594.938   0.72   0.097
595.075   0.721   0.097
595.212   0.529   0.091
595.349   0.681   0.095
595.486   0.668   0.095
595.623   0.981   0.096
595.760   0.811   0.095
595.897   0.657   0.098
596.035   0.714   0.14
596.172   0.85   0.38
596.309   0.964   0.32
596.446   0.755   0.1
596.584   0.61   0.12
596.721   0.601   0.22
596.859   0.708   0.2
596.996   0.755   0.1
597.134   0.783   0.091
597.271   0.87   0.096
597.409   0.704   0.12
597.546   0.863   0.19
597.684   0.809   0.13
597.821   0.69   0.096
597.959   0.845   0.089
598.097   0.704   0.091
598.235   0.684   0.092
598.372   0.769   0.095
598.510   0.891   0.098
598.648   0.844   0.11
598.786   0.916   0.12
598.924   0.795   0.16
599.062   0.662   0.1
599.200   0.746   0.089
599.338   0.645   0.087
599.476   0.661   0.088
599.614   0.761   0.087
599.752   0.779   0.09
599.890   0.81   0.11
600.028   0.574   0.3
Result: 0.58 nm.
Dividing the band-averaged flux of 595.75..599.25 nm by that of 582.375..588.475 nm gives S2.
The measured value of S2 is 1.0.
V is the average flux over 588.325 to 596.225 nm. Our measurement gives 0.693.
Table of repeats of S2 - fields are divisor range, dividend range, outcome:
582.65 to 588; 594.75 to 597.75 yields 0.93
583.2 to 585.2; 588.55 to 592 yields 0.77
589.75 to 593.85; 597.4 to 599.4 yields 1.11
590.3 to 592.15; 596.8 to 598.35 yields 1.13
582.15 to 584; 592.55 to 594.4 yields 0.81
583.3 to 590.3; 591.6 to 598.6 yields 1.01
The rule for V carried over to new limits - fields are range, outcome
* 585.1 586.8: 0.748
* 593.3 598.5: 0.745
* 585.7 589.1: 0.727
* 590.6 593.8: 0.713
